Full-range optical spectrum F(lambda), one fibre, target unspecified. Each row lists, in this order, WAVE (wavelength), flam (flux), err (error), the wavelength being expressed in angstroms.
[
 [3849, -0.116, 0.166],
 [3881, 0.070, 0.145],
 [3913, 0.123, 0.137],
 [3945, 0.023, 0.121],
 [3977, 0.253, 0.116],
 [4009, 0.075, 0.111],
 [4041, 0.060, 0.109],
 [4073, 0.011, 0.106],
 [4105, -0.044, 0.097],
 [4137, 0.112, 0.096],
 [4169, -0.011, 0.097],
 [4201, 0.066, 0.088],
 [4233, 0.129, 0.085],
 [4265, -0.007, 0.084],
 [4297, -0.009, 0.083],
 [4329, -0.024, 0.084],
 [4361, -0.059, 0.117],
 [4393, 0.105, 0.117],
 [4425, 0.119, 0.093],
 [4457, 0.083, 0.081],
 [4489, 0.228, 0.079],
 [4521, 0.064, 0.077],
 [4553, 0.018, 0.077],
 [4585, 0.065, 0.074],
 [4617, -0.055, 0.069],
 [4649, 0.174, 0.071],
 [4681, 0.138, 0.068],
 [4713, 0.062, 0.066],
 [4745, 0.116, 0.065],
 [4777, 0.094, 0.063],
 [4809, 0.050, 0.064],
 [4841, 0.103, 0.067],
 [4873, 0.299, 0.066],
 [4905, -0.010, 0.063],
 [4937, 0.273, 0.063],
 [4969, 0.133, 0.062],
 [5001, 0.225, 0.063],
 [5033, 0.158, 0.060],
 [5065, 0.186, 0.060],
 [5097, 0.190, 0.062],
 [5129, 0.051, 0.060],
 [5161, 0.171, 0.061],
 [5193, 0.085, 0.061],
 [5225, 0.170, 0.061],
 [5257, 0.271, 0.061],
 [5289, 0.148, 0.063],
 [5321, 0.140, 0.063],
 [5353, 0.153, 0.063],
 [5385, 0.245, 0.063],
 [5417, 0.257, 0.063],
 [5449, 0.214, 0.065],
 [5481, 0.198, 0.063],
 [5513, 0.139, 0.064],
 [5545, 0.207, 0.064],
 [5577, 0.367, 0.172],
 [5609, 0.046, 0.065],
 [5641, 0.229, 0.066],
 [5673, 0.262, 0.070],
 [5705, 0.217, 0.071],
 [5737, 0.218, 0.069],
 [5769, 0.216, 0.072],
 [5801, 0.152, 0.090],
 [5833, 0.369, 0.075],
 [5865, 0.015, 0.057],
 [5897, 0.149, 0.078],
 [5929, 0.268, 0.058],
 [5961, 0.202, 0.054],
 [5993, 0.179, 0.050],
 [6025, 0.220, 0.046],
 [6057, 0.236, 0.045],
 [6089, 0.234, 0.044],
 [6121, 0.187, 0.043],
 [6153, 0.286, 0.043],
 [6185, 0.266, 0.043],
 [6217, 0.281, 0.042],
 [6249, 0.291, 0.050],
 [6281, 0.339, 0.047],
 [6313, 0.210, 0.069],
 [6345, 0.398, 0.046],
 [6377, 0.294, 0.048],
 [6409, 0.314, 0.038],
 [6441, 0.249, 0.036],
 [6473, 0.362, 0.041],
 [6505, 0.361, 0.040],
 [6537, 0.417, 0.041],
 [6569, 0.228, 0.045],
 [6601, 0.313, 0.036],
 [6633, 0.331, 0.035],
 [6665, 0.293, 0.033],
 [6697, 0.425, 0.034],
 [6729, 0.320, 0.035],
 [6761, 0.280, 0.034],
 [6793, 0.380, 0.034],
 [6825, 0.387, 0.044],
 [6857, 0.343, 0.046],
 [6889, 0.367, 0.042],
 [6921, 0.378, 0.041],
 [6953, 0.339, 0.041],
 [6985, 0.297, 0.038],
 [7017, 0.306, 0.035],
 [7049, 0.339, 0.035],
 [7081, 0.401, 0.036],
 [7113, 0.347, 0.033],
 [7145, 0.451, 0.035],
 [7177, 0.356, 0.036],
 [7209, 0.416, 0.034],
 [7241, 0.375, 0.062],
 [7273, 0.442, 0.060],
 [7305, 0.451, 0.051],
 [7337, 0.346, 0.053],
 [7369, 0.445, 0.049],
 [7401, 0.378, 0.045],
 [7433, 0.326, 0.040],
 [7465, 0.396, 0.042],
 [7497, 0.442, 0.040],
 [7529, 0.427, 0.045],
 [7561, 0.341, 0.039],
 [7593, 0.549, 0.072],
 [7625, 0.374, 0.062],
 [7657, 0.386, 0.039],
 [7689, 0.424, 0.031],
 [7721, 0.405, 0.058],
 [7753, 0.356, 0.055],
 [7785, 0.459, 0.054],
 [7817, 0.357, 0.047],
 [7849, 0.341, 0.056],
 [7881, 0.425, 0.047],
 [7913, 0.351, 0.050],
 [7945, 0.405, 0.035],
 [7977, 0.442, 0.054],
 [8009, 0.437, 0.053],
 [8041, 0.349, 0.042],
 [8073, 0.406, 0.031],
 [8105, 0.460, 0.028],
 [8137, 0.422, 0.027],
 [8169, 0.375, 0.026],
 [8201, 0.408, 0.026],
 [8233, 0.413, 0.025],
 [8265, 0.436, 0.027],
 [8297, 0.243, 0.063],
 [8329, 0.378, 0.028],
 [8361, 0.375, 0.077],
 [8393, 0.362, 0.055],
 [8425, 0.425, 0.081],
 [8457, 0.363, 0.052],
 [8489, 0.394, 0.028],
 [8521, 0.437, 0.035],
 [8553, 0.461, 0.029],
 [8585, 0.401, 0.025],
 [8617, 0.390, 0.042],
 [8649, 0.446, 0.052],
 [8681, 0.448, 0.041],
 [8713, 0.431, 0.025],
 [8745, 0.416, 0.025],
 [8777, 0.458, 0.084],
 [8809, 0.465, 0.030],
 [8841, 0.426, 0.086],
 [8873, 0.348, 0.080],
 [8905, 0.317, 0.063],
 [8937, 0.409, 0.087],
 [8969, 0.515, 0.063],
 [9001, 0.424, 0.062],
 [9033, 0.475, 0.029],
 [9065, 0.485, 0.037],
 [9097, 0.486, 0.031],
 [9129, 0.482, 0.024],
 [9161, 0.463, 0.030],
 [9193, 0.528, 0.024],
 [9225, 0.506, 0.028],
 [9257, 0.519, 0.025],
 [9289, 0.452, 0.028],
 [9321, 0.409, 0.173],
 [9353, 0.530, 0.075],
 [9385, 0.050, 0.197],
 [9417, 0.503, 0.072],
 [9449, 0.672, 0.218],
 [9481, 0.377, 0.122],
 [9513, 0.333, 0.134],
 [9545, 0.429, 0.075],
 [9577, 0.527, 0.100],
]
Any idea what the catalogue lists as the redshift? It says 0.619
